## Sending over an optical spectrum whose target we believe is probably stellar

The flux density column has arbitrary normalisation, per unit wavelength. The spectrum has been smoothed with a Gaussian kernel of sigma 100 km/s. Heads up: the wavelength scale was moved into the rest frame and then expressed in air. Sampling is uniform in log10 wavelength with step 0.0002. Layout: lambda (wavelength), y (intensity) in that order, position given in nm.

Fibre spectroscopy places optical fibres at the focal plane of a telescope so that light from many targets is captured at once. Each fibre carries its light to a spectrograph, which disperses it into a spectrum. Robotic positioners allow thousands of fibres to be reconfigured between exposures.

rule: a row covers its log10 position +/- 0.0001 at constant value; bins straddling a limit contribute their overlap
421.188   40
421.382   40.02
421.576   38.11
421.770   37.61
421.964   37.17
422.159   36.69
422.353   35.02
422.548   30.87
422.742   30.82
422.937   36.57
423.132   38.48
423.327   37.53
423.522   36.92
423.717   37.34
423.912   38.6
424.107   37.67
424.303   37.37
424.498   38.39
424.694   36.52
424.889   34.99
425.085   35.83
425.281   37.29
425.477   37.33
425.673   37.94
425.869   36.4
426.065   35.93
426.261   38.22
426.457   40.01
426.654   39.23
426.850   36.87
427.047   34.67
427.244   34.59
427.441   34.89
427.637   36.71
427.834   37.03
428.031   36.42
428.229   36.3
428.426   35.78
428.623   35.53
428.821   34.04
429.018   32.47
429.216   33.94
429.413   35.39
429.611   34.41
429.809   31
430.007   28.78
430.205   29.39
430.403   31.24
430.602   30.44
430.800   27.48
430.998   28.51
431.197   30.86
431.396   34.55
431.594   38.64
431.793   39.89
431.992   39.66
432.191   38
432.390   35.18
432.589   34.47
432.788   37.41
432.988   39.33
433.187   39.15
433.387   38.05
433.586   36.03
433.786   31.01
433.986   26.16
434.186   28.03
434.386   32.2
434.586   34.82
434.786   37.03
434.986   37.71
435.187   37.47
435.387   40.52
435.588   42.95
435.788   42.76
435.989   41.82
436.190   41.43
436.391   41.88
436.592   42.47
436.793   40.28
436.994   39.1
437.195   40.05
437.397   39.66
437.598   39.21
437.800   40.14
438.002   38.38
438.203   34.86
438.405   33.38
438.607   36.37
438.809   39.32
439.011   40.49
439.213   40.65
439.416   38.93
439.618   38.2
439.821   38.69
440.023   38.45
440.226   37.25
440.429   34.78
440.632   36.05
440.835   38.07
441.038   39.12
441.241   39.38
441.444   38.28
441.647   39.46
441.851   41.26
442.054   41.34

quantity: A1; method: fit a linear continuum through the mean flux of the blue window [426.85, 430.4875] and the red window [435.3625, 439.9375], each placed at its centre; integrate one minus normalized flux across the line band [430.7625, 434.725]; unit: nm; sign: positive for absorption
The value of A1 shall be 0.21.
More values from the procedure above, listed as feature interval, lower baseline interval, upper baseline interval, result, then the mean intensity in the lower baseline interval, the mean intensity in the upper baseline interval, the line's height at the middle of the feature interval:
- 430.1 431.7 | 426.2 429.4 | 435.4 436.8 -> 0.286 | 36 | 42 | 38.2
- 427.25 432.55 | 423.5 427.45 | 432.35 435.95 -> 0.366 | 37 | 36.2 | 36.6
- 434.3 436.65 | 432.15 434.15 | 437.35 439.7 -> -0.185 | 35.2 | 38.3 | 36.5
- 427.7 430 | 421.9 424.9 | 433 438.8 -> 0.148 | 36.3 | 37.7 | 36.9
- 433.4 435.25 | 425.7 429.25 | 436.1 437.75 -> 0.272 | 36.1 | 40.5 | 39.3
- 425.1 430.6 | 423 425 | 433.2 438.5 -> 0.334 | 37.4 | 37.6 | 37.4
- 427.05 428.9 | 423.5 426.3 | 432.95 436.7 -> 0.076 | 37.1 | 37.4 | 37.2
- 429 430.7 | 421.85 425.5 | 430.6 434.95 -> 0.158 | 36.4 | 34.5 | 35.1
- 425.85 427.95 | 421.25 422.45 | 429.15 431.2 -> -0.201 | 37.5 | 31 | 33.6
